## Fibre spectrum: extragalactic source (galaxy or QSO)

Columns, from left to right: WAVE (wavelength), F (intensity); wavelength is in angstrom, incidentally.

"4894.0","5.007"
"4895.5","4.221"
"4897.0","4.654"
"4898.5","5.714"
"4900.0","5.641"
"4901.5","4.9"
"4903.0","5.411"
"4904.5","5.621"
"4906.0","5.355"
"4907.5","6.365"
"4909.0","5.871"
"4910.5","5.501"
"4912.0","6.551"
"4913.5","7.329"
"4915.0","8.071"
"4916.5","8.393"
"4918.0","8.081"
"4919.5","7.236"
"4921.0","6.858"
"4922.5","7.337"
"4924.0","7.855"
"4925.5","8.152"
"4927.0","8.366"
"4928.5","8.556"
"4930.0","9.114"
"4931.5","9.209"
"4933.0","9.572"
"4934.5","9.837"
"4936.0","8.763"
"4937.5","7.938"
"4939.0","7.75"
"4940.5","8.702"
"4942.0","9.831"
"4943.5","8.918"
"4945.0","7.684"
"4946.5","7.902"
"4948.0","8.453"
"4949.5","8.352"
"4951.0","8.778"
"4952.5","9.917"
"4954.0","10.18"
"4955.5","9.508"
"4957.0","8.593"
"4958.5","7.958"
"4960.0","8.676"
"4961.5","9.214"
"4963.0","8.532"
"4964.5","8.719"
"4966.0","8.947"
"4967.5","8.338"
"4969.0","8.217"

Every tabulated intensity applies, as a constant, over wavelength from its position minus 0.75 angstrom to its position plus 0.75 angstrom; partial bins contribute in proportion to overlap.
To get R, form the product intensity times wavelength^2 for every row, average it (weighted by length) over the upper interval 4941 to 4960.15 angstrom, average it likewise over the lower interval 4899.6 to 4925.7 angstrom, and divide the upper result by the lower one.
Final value 1.34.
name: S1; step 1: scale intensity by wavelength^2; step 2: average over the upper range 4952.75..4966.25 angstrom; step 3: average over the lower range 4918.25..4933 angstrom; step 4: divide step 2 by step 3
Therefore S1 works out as 1.11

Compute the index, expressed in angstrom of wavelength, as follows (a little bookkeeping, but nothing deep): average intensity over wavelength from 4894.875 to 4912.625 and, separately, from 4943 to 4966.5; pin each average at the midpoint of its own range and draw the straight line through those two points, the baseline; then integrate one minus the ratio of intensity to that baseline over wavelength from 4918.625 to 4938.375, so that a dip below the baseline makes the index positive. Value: -3.6 angstrom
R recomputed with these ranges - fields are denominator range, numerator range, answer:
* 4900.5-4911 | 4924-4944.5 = 1.59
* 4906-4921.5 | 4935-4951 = 1.23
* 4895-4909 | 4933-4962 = 1.67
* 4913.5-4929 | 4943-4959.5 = 1.13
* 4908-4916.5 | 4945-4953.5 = 1.29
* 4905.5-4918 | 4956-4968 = 1.30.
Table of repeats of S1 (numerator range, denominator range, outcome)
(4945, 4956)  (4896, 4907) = 1.71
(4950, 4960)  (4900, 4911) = 1.66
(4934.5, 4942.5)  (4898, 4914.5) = 1.50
